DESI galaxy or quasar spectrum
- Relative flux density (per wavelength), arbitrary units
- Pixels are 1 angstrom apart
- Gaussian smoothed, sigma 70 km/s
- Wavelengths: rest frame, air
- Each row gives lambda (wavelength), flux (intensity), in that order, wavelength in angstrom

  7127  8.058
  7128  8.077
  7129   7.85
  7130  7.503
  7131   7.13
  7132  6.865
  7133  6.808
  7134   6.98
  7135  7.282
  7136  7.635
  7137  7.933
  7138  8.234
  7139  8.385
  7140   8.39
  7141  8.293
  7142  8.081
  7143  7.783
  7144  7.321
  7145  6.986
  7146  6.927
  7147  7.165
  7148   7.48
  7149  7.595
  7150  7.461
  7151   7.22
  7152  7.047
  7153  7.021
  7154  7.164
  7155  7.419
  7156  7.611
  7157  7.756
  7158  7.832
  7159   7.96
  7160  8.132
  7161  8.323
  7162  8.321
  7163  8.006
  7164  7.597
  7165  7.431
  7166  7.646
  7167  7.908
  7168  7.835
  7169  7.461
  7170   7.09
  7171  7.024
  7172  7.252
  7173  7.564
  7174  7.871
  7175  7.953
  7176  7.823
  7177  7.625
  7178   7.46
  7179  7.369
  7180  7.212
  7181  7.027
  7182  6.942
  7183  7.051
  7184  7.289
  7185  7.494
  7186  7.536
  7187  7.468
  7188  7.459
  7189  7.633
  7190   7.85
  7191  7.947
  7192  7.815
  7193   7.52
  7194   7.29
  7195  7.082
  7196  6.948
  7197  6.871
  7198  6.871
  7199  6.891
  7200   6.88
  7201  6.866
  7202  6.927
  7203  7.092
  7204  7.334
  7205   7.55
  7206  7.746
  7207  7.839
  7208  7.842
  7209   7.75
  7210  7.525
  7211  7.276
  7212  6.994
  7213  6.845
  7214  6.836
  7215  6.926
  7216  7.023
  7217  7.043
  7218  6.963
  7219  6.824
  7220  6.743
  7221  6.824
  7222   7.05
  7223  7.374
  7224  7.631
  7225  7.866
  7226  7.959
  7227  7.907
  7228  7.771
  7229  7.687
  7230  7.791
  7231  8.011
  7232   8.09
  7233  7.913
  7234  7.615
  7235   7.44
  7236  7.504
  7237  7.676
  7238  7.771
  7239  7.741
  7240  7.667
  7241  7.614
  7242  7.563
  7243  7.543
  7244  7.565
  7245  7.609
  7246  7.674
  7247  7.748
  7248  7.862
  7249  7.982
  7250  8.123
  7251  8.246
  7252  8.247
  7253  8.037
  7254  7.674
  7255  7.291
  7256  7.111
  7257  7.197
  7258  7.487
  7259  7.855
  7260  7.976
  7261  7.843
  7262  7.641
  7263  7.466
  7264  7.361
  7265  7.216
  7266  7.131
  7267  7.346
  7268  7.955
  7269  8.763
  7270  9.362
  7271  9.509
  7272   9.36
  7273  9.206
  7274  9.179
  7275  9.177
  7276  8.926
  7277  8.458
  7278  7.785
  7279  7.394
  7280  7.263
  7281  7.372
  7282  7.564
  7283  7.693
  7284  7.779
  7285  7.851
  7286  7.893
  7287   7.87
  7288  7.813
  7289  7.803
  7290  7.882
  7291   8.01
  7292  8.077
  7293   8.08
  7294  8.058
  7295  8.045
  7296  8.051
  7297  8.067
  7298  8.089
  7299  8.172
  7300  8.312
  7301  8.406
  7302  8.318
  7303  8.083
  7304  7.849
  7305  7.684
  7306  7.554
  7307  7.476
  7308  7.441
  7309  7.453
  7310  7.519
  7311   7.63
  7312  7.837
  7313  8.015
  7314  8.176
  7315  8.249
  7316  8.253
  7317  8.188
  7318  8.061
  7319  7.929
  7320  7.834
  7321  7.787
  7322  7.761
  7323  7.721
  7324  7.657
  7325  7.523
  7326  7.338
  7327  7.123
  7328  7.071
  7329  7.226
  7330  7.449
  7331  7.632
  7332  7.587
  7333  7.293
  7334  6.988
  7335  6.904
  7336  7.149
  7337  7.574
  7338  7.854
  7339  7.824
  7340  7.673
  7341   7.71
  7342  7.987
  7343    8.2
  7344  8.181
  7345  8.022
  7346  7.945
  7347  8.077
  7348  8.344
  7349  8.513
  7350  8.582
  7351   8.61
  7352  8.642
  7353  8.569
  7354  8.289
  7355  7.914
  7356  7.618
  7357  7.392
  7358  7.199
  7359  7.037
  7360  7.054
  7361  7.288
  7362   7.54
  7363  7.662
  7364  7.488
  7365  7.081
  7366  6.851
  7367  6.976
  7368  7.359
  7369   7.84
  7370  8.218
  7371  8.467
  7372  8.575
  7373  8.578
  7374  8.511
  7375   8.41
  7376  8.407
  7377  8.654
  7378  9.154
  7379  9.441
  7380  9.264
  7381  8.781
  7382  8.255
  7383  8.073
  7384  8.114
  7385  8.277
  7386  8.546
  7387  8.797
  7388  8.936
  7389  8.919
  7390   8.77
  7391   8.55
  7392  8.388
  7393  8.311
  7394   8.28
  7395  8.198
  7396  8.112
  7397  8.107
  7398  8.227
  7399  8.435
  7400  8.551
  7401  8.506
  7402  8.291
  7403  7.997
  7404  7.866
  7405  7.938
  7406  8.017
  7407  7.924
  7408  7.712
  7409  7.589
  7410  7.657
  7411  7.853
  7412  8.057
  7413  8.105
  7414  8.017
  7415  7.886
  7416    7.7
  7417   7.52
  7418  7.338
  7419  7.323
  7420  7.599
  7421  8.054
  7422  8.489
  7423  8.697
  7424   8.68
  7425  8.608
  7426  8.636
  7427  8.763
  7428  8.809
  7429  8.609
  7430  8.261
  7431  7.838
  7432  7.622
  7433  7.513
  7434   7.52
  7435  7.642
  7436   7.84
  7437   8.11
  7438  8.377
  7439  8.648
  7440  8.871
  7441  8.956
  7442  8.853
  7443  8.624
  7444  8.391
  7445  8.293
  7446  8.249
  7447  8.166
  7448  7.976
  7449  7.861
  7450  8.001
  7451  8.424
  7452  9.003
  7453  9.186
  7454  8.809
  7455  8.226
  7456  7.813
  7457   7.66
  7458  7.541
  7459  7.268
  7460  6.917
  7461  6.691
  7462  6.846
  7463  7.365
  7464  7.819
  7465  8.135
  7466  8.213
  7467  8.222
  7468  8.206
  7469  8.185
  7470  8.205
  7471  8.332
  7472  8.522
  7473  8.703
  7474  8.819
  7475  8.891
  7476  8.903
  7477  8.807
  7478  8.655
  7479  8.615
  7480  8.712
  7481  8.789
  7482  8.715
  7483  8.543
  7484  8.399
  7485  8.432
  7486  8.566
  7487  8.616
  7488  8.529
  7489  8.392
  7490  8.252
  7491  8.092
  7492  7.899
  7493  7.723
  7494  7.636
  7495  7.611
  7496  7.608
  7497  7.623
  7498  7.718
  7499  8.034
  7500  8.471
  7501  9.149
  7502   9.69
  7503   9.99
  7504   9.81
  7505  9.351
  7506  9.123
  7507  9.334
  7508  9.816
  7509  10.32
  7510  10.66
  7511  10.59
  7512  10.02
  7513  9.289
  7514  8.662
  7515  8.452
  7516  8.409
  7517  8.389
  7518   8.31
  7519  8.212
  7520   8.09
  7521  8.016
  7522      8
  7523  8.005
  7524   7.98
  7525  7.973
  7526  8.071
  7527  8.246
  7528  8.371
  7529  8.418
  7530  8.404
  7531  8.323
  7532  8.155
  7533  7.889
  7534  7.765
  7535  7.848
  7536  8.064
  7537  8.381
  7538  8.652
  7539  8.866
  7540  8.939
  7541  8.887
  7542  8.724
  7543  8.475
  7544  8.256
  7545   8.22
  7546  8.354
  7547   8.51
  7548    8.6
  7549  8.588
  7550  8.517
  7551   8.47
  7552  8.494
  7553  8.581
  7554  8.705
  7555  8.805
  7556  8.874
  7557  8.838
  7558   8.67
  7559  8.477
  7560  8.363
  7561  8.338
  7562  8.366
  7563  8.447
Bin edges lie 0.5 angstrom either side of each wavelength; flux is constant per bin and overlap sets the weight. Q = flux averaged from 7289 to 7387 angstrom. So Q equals 7.92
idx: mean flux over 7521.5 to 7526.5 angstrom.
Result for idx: 8.01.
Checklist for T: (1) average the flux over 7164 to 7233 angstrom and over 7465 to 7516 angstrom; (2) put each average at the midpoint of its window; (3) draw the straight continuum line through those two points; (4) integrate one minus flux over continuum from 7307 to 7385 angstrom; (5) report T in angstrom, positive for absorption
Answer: 1.8 angstrom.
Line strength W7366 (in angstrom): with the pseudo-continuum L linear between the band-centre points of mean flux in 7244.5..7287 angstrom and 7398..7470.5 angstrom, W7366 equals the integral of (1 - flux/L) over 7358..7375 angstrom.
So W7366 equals 0.8 angstrom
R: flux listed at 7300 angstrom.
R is 8.312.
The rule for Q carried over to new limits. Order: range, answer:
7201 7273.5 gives 7.65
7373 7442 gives 8.27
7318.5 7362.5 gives 7.72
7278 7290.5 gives 7.69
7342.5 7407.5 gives 8.17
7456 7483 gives 8.14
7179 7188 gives 7.27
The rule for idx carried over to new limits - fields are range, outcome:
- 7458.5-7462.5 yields 6.93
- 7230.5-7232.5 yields 8.05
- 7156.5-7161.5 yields 8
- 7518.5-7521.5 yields 8.11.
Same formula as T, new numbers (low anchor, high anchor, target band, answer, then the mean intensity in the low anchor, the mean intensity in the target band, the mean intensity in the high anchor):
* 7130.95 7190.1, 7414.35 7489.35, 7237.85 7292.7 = -0.9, 7.54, 7.92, 8.23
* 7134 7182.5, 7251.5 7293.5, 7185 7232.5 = 2.4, 7.59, 7.36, 7.97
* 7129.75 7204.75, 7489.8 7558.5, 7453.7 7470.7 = 1.2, 7.47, 7.77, 8.57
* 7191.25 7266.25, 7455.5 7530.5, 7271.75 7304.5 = -1.8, 7.48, 8.11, 8.44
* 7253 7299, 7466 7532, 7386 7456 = 1.2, 7.98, 8.23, 8.59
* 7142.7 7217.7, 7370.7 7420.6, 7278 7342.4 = 1.4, 7.41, 7.75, 8.26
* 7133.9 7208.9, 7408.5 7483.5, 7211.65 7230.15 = 0.9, 7.51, 7.26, 8.18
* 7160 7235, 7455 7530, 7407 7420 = 0.7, 7.44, 7.73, 8.44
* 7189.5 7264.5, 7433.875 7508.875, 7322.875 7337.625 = 1.0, 7.49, 7.34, 8.36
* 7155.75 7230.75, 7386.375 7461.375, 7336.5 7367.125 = 0.5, 7.44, 7.81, 8.16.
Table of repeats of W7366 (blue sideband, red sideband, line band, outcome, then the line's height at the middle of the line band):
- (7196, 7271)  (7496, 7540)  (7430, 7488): 1.4 angstrom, 8.43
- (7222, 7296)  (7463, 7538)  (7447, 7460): 0.5 angstrom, 8.4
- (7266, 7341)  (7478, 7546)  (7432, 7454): 0.1 angstrom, 8.34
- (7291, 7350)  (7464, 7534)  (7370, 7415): -1.3 angstrom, 8.12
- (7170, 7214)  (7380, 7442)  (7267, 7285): -1.6 angstrom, 7.68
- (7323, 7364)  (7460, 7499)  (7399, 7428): -0.4 angstrom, 7.95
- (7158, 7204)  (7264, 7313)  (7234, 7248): 0.3 angstrom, 7.78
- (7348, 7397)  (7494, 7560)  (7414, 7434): 0.6 angstrom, 8.32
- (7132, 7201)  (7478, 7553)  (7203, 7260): 1.1 angstrom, 7.7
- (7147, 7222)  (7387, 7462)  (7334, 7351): 0.0 angstrom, 7.89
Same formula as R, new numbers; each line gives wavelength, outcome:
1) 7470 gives 8.205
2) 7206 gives 7.746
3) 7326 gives 7.338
